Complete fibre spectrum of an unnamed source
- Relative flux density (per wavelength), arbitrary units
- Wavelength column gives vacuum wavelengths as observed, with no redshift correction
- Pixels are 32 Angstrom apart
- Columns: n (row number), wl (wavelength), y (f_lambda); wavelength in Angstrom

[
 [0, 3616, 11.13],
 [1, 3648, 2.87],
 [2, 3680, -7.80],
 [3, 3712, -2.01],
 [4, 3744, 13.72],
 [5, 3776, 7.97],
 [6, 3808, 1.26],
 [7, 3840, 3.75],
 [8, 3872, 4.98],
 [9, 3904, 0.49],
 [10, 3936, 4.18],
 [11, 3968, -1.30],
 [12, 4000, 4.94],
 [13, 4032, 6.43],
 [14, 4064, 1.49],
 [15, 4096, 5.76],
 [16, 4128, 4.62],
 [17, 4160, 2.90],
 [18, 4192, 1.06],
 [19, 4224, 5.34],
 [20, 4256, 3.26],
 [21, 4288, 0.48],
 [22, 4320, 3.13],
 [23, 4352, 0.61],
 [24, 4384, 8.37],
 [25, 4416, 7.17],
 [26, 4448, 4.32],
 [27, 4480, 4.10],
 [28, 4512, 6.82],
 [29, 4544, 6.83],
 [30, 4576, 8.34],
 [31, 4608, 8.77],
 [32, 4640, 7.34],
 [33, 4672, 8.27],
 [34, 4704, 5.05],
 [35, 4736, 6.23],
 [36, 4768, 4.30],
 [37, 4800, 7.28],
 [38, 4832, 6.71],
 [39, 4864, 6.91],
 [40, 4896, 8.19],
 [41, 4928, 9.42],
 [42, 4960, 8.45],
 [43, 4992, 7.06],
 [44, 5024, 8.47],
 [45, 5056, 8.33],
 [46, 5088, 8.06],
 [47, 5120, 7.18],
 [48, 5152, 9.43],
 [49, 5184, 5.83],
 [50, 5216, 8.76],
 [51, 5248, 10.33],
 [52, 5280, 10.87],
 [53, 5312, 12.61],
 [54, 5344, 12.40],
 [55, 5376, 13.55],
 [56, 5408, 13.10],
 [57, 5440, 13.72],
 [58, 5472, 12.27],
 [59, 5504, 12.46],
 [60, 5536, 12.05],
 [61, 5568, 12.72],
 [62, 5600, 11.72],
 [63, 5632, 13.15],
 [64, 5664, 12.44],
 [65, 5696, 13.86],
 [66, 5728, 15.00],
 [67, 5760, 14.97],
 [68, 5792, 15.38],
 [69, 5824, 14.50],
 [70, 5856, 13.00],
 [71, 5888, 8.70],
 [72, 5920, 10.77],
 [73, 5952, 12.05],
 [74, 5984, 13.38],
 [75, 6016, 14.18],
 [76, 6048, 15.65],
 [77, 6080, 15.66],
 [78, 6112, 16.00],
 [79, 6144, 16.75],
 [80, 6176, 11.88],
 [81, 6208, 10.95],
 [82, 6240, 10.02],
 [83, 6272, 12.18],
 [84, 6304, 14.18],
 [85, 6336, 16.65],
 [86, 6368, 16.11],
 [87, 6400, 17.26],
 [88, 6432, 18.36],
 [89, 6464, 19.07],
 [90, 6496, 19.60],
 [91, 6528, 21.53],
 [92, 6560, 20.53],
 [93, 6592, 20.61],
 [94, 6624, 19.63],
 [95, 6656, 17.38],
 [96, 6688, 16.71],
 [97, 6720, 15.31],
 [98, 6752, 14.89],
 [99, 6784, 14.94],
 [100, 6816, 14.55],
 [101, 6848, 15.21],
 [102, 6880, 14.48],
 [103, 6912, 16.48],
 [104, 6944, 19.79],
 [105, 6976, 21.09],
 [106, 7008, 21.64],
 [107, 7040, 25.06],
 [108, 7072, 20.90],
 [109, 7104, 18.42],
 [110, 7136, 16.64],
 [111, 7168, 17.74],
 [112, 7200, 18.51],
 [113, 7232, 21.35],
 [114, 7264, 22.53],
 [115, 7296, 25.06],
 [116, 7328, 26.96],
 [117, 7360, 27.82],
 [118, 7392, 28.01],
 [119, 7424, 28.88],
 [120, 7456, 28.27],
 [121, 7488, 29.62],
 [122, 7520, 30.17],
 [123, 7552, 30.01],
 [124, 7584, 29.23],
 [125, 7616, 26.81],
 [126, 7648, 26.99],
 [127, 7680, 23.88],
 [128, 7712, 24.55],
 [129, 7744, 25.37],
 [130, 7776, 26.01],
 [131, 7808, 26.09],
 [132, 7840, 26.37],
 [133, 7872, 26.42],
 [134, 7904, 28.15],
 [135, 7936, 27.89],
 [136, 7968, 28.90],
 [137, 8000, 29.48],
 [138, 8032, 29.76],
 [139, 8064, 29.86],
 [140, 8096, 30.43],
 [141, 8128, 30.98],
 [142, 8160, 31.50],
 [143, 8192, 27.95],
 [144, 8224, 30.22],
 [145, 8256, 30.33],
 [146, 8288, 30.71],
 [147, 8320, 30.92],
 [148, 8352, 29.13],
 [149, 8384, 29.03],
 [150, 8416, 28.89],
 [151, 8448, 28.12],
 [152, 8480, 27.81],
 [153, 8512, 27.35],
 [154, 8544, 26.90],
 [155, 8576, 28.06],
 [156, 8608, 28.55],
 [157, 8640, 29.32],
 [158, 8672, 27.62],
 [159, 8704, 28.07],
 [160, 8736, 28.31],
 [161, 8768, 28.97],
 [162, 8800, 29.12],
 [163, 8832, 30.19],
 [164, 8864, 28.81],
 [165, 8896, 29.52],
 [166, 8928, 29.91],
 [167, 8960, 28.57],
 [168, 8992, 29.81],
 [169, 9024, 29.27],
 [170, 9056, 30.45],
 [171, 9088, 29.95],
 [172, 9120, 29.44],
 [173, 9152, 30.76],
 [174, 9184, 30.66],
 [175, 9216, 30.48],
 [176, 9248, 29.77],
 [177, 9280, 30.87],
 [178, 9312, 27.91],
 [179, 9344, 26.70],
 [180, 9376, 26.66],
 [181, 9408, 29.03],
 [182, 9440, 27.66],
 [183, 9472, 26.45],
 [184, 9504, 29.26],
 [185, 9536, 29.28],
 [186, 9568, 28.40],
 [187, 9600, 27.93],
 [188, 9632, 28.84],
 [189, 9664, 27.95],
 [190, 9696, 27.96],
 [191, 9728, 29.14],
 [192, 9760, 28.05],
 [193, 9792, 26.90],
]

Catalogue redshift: 0.00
